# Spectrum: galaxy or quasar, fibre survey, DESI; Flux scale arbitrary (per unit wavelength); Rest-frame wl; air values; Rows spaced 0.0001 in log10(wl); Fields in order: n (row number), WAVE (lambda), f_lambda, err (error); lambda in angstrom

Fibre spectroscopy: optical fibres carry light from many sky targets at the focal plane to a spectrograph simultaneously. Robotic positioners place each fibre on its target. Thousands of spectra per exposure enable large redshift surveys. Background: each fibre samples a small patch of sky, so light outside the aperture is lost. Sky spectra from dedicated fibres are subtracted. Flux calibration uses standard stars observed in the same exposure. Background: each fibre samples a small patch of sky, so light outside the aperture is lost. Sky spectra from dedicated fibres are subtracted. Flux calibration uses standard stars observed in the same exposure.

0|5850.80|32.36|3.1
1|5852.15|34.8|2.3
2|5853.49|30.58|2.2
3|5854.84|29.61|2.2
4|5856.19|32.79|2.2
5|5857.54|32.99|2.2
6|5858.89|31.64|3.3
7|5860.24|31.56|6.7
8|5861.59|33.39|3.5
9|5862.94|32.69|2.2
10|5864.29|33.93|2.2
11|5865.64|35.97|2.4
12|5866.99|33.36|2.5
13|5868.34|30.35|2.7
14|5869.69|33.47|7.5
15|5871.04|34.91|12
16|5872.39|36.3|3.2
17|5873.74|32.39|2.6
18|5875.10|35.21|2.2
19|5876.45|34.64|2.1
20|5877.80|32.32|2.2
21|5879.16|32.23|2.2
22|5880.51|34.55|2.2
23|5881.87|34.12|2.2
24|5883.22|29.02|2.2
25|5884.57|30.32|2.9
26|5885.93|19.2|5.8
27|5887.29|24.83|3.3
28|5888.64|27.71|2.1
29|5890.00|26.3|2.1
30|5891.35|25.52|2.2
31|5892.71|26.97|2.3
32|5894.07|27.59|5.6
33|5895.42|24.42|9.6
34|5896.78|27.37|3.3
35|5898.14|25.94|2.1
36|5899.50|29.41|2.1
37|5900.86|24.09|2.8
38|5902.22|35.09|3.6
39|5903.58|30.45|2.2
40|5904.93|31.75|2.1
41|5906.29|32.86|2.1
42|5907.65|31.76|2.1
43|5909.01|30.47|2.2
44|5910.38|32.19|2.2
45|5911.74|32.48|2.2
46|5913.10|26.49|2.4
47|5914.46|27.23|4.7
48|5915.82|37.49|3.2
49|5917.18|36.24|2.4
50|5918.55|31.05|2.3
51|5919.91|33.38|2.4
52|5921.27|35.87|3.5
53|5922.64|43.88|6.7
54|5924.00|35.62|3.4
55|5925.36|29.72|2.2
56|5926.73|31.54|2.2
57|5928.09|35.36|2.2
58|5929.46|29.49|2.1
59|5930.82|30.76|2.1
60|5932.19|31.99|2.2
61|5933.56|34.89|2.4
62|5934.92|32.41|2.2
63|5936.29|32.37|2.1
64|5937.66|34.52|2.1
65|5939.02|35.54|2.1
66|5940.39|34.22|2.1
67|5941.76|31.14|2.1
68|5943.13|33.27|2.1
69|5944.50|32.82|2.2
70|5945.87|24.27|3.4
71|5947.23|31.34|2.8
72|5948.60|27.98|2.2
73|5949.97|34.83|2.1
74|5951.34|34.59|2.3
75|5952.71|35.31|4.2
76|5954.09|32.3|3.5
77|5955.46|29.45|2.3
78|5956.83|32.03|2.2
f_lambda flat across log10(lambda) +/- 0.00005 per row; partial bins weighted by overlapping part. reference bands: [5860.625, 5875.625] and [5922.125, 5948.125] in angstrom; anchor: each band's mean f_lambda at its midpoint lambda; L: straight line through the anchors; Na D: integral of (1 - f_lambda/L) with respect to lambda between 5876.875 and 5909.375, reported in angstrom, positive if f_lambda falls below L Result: 4.3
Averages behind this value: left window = 33.8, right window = 32.8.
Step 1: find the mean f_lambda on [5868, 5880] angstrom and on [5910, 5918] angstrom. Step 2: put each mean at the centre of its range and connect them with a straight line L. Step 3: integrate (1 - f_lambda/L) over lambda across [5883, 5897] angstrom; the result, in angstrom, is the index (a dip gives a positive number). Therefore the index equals 2.9 angstrom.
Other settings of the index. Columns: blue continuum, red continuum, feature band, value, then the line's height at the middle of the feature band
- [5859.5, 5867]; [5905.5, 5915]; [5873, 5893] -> 1.56 angstrom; 32.2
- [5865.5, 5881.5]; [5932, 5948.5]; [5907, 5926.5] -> -0.19 angstrom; 32.8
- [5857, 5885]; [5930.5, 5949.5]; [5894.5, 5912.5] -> 1.54 angstrom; 32.6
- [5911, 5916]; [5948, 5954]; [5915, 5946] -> -1.93 angstrom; 31.6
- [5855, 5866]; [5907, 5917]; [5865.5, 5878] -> -0.51 angstrom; 32.5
